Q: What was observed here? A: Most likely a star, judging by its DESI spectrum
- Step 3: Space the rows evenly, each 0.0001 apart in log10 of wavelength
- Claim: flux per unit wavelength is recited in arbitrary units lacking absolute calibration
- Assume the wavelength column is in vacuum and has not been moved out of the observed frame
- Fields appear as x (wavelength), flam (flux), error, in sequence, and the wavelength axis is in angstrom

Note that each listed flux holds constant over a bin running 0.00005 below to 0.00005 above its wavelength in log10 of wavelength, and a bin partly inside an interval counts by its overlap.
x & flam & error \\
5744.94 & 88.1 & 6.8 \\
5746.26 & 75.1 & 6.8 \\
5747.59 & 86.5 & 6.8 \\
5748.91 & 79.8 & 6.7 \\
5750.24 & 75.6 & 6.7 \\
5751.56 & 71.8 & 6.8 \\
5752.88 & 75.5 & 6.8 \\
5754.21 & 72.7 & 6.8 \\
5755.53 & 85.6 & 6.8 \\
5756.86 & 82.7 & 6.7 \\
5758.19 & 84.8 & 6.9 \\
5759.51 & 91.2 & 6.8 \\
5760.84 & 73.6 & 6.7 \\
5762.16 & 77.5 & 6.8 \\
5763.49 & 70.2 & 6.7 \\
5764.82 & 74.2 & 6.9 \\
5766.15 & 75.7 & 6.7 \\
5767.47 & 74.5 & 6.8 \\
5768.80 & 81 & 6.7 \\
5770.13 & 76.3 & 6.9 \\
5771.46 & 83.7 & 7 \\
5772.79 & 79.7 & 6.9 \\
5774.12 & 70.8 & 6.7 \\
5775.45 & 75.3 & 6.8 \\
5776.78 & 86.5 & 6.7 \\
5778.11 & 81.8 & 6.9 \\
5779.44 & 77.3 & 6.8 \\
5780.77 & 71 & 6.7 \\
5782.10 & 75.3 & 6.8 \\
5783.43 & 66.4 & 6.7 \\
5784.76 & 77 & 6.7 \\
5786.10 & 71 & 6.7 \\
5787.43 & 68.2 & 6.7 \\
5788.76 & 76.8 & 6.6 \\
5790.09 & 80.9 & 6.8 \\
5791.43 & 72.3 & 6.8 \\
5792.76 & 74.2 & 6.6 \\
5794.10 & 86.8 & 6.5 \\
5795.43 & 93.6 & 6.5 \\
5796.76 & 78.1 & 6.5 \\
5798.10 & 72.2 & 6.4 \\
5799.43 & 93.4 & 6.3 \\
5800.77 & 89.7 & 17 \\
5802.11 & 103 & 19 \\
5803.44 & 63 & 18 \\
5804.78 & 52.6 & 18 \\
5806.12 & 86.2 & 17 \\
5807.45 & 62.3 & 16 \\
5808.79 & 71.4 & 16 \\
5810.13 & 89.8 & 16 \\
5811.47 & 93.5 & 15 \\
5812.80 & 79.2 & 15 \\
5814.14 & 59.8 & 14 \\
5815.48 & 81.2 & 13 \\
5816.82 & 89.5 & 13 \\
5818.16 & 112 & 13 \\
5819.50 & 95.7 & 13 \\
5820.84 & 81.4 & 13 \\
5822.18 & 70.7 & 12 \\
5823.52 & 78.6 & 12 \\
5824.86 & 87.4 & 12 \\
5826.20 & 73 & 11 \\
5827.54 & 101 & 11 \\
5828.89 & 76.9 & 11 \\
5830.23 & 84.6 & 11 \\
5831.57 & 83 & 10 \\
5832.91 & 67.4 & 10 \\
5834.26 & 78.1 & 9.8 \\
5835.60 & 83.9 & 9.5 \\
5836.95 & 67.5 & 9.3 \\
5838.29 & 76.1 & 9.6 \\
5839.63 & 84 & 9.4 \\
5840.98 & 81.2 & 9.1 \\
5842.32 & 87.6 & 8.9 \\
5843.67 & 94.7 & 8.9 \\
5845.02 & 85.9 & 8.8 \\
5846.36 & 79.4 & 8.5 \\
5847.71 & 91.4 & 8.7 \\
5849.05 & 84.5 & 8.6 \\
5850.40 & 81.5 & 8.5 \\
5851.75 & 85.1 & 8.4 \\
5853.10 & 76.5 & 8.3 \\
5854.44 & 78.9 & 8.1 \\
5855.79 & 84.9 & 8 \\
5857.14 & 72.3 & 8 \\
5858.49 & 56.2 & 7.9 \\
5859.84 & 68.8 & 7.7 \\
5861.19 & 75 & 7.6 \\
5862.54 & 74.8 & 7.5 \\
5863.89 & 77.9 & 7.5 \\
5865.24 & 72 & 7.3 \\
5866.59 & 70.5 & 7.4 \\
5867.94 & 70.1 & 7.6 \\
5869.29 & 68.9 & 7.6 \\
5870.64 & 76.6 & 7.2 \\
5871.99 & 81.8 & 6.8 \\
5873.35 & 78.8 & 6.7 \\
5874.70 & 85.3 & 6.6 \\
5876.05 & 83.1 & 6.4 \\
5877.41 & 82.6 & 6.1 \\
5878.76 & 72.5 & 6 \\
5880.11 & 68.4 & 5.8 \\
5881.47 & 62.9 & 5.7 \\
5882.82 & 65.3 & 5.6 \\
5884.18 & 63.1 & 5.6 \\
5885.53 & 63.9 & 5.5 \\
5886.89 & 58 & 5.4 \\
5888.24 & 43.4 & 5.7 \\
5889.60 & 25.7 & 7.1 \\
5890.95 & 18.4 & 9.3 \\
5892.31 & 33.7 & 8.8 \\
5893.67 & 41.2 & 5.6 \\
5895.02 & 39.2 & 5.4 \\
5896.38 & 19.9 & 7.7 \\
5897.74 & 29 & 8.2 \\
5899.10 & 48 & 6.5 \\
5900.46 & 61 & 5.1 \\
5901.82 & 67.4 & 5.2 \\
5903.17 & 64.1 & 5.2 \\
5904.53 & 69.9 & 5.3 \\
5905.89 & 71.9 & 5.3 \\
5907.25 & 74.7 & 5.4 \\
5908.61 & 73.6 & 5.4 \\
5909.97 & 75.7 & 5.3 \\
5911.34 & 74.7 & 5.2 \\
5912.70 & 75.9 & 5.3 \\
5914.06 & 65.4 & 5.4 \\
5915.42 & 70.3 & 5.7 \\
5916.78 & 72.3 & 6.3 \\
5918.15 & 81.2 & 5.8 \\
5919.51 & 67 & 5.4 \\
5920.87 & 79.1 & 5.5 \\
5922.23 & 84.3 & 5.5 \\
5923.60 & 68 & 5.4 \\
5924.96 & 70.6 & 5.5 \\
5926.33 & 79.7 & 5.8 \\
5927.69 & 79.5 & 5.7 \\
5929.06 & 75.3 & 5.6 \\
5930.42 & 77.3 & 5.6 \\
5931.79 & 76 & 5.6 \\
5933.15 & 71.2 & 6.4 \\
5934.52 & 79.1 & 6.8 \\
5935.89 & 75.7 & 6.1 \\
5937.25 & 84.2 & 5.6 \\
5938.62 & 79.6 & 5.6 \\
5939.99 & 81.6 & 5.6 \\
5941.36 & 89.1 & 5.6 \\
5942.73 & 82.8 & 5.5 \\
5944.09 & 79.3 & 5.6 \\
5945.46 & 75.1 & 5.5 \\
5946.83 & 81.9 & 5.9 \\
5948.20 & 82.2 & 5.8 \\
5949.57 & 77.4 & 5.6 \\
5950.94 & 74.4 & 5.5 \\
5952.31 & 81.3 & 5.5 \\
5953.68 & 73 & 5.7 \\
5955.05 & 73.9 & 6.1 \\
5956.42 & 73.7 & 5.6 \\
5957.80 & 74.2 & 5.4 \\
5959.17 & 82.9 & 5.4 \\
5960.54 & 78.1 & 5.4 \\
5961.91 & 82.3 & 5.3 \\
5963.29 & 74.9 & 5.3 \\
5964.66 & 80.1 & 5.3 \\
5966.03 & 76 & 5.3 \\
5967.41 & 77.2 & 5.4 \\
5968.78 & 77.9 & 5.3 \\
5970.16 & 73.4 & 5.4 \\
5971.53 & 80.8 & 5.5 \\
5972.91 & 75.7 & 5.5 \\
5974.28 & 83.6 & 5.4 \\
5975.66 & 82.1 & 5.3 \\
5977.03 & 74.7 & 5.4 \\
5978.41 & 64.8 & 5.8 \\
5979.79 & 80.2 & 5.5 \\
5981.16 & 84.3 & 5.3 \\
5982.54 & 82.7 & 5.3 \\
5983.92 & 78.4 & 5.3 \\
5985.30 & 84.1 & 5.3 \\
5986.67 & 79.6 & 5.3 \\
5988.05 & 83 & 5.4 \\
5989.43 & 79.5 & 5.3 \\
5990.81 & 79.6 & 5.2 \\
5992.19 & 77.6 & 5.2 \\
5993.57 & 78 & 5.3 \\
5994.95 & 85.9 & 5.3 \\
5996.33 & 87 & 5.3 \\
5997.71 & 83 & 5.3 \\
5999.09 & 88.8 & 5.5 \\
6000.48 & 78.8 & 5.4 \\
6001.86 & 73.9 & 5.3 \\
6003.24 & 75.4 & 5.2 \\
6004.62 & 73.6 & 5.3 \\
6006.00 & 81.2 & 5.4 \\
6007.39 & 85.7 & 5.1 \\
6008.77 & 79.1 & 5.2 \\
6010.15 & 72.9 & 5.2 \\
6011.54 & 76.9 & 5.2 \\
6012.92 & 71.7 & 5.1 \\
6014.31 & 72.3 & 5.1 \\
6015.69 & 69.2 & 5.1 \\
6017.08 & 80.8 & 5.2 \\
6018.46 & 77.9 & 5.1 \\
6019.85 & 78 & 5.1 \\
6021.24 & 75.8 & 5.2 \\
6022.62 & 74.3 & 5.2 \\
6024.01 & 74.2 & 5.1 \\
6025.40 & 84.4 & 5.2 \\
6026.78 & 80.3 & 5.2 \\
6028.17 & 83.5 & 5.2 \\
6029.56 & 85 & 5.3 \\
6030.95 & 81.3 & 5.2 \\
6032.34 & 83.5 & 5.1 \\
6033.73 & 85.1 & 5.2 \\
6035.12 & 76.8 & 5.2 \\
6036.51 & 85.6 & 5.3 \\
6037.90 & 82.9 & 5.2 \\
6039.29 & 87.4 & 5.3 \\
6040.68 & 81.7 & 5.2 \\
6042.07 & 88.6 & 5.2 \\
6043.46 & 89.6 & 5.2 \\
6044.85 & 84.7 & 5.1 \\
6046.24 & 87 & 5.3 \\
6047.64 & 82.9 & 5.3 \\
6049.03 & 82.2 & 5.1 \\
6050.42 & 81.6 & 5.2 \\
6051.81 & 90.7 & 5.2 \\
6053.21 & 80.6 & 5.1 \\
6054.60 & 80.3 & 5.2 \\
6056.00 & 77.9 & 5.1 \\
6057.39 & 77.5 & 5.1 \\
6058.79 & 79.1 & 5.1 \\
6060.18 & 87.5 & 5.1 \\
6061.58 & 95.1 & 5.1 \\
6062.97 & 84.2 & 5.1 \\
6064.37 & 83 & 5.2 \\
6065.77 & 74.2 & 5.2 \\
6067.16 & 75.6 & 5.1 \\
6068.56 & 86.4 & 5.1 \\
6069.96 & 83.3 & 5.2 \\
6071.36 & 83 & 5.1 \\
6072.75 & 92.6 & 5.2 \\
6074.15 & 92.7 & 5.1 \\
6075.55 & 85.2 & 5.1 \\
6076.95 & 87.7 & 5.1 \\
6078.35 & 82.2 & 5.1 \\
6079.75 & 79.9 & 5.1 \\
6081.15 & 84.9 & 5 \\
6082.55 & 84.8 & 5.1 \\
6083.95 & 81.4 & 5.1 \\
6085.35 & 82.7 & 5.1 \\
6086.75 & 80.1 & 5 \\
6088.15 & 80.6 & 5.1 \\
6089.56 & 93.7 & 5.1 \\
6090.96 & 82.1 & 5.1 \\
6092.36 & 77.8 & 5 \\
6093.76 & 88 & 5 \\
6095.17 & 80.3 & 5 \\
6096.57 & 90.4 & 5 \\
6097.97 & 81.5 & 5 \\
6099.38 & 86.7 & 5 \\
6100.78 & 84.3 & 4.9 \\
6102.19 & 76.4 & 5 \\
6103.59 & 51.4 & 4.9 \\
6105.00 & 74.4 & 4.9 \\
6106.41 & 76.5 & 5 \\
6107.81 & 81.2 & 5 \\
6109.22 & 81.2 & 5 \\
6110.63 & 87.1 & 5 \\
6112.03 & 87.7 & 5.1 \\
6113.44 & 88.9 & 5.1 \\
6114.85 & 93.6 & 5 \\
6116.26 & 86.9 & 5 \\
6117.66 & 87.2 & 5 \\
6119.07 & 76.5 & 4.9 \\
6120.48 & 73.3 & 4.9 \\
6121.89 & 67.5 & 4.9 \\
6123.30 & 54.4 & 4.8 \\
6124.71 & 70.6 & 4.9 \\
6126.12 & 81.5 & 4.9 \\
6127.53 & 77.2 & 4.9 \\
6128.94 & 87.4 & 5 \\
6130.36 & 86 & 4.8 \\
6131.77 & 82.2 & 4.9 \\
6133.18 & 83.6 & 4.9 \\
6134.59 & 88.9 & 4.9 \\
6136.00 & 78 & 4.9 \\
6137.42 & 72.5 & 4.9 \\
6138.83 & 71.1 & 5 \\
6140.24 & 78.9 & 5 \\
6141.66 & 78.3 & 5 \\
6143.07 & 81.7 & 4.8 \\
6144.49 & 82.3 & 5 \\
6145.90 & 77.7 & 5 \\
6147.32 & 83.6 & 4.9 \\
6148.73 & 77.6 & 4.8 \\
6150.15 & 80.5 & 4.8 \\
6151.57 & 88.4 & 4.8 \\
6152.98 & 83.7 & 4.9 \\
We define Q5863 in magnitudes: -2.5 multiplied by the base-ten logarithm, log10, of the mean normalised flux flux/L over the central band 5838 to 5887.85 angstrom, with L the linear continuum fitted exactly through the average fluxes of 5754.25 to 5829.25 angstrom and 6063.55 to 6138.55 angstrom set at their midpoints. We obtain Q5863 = 0.05 mag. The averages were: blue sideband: 79.6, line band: 76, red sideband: 81.4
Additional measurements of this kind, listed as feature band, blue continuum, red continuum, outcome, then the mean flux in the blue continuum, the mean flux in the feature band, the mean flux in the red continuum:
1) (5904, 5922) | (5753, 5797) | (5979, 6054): 0.09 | 77.7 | 73.5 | 80.9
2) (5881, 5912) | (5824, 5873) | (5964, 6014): 0.41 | 78.9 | 54.1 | 79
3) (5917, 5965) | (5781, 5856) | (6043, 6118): 0.06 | 80.6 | 77.8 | 83.3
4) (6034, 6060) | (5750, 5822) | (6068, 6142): -0.03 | 79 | 83.3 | 81.4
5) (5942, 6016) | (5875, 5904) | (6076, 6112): -0.19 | 53.4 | 78.5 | 81.6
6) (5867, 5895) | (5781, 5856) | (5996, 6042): 0.29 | 80.6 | 61.7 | 79.7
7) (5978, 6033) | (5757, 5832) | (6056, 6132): 0.03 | 79.6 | 79.2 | 81.8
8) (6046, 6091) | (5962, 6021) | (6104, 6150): -0.06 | 78.6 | 83.7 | 79.7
